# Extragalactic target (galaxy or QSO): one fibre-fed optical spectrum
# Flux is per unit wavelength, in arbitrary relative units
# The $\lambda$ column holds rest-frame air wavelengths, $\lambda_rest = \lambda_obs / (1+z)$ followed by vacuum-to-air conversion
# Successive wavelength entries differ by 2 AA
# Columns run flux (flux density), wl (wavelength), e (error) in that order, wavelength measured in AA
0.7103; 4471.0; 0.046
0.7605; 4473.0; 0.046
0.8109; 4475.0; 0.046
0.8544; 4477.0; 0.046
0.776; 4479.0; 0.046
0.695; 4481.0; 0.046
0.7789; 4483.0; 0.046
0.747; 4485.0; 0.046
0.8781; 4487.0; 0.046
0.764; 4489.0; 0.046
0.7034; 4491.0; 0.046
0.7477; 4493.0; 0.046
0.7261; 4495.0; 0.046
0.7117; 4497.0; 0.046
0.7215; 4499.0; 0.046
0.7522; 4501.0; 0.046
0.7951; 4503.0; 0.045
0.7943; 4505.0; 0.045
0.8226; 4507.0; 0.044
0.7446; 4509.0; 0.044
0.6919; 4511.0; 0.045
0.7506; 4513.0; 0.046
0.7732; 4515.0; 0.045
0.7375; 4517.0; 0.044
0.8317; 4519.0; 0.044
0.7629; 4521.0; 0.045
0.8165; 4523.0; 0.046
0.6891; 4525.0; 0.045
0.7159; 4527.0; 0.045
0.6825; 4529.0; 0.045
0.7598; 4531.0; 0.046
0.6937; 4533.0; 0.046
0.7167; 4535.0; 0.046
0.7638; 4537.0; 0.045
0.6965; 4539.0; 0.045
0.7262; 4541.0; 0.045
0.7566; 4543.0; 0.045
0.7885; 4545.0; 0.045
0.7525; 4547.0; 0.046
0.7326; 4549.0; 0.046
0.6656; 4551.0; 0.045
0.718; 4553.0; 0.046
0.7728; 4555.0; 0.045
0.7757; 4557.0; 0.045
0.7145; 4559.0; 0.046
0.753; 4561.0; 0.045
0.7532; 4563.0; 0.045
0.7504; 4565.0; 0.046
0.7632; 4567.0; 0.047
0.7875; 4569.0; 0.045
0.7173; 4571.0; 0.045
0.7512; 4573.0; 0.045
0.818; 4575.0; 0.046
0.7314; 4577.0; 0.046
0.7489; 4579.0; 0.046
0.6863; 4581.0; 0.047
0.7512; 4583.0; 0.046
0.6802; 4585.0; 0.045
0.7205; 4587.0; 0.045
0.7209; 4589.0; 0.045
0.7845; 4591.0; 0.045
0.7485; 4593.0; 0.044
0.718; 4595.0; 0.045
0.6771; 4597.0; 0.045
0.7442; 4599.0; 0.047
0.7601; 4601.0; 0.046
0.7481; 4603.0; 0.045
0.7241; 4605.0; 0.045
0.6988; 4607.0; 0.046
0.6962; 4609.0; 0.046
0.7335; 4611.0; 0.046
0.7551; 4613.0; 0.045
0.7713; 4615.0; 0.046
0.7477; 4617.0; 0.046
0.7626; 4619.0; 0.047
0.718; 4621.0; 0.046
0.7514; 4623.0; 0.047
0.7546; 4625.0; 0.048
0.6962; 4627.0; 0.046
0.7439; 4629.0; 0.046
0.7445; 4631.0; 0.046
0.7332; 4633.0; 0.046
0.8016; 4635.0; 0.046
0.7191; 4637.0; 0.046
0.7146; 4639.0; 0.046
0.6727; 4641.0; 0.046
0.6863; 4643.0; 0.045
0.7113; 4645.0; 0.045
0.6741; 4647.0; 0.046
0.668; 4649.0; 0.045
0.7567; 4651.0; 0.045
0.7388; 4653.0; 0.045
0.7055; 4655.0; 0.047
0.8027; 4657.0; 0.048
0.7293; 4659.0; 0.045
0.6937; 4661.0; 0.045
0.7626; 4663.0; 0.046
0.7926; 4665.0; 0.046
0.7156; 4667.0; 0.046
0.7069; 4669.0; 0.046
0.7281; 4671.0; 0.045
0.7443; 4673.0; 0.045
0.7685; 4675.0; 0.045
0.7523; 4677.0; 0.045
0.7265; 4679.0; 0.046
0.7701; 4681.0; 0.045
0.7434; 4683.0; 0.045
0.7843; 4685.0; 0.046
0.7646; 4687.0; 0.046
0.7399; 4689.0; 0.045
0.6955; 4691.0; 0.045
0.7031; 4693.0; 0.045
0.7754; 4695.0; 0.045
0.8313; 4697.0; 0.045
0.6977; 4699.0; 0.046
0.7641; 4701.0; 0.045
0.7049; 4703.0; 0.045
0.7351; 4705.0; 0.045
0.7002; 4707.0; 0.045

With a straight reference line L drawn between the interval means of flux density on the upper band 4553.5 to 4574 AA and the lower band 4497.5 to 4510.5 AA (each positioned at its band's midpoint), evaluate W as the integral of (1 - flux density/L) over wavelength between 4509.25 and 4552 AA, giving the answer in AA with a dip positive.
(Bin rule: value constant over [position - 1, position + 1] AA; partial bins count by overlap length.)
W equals 1.2 AA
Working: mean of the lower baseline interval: 0.766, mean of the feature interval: 0.738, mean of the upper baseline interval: 0.753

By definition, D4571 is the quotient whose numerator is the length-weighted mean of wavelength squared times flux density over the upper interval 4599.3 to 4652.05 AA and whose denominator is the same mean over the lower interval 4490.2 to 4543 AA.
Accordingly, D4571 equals 1.03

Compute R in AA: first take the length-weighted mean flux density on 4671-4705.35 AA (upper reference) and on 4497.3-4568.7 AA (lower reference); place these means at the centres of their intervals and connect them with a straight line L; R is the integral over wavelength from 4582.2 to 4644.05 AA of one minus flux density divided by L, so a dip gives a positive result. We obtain 1.3 AA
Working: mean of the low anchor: 0.747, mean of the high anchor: 0.747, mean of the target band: 0.731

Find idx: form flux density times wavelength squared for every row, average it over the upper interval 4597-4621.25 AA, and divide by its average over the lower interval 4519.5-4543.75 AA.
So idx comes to 1.04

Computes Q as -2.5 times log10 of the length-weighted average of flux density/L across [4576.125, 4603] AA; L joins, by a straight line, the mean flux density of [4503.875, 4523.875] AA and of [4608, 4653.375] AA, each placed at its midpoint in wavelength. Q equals 0.02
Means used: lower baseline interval 0.772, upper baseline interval 0.728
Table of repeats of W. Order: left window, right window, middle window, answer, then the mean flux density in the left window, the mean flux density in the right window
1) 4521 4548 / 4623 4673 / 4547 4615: -0.4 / 0.736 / 0.728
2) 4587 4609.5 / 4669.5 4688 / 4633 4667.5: 0.8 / 0.729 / 0.752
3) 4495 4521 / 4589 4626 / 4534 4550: 0.2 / 0.759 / 0.738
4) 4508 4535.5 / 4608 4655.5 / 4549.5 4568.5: -0.1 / 0.741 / 0.728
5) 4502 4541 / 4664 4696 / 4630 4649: 0.8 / 0.749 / 0.744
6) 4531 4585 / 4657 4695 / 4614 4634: 0.0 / 0.741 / 0.743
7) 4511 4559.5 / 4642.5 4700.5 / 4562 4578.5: -0.4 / 0.741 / 0.738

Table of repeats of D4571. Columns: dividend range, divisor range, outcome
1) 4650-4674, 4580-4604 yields 1.05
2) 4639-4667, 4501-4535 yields 1.02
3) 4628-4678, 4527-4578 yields 1.03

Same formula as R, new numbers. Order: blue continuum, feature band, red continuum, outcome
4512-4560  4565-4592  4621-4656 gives -0.4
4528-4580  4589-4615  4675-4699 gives 0.4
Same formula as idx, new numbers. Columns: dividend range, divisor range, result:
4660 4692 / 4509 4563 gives 1.07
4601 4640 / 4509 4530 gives 1.04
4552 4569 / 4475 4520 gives 1.01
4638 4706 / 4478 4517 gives 1.05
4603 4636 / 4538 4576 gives 1.02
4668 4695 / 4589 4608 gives 1.05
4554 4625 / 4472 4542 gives 1.02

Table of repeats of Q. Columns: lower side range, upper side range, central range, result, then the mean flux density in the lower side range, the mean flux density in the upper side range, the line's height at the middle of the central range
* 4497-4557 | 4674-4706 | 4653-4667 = 0.00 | 0.746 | 0.747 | 0.747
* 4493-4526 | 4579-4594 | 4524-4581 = 0.00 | 0.757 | 0.729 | 0.741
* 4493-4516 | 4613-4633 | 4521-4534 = 0.03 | 0.753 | 0.743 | 0.751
